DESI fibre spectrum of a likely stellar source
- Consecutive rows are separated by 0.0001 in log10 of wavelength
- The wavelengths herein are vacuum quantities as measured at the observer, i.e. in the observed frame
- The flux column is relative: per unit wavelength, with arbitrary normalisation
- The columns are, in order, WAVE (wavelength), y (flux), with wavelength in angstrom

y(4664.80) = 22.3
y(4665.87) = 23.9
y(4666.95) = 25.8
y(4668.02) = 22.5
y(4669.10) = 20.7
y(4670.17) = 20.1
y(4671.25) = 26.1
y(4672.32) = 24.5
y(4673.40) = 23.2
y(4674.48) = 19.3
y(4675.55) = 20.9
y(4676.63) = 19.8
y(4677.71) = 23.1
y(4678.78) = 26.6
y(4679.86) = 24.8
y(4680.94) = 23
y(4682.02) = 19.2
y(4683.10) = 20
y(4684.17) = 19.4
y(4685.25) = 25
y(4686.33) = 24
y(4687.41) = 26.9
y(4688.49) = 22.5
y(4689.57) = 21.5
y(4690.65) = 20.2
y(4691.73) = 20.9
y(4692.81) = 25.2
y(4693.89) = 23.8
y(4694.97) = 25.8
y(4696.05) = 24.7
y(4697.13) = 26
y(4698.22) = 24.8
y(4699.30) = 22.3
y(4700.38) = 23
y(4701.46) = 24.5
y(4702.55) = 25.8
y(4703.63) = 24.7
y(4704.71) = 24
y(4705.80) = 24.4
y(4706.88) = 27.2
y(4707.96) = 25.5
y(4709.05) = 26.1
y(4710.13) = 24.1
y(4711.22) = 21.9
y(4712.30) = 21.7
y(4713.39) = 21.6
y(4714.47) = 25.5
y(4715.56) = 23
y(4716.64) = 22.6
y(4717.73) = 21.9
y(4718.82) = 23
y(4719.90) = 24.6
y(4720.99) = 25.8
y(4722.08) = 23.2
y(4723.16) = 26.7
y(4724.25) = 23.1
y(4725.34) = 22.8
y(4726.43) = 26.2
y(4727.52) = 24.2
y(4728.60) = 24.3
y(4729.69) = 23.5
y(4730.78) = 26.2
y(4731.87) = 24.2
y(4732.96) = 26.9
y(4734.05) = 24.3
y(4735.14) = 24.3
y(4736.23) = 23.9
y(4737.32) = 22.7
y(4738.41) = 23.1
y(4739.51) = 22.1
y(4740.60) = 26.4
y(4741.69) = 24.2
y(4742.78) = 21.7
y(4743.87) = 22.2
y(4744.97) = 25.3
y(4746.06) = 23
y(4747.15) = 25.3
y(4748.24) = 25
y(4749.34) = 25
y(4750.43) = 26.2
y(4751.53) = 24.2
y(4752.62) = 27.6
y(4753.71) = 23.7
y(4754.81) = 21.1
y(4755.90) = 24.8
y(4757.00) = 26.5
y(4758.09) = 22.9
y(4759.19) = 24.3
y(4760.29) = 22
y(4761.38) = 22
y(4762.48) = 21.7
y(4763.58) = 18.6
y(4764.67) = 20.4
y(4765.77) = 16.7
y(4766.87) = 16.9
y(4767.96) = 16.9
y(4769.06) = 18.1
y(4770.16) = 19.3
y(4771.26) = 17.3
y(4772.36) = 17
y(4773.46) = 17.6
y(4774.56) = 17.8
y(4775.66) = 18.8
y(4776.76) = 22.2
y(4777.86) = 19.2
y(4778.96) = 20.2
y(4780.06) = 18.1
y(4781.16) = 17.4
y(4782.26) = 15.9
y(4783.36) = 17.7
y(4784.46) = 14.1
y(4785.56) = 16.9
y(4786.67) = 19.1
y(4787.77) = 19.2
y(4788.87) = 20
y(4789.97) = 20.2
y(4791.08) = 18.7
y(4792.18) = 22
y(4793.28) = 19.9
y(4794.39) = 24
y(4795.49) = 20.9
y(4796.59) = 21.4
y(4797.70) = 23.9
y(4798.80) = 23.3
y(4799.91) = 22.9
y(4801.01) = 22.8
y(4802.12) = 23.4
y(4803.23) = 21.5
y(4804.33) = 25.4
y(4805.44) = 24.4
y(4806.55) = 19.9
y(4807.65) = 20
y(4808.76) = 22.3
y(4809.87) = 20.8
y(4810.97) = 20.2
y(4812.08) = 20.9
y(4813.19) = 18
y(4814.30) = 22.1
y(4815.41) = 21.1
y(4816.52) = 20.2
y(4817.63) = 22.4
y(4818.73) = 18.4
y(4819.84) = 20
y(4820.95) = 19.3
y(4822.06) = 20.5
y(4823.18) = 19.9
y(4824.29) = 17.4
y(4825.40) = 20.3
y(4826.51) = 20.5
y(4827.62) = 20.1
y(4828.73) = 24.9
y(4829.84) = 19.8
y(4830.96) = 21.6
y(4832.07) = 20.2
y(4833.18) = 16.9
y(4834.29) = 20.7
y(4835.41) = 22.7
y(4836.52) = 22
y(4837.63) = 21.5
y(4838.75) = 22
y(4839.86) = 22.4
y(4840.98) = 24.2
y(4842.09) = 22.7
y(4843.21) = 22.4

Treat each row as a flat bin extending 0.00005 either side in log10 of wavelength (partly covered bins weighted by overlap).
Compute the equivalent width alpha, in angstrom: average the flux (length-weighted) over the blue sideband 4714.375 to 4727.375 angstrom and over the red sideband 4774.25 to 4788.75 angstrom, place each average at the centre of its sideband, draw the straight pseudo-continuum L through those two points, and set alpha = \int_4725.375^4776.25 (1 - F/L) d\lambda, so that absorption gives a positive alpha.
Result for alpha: -3.2 angstrom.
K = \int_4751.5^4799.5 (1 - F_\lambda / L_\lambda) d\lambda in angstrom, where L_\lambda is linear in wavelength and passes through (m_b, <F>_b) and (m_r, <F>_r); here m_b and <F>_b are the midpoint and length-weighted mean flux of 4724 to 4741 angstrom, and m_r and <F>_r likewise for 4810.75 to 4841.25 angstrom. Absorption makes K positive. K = 5.1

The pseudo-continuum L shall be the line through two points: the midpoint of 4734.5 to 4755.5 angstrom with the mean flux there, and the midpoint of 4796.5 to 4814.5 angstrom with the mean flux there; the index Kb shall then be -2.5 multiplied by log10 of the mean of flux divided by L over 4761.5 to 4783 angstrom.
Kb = 0.24 mag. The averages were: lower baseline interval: 24.1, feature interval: 18.5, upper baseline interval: 22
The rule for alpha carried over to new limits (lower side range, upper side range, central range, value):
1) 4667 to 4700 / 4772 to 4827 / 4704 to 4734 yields -2.89 angstrom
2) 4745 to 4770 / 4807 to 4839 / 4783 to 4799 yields 1.05 angstrom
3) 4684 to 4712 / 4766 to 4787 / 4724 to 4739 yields -2.01 angstrom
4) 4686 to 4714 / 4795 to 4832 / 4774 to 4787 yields 2.31 angstrom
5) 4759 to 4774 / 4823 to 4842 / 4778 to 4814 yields -0.89 angstrom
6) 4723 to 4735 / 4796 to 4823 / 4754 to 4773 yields 2.37 angstrom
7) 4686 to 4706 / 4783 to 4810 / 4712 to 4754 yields -2.40 angstrom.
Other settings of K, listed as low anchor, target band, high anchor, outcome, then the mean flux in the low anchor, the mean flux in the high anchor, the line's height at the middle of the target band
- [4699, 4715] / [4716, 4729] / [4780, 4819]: -0.2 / 24.2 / 20.6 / 23.6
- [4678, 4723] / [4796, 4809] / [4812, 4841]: -0.8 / 23.7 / 20.7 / 21.2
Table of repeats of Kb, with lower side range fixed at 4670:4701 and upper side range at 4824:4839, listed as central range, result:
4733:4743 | -0.077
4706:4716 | -0.068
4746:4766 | -0.065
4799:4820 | -0.017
